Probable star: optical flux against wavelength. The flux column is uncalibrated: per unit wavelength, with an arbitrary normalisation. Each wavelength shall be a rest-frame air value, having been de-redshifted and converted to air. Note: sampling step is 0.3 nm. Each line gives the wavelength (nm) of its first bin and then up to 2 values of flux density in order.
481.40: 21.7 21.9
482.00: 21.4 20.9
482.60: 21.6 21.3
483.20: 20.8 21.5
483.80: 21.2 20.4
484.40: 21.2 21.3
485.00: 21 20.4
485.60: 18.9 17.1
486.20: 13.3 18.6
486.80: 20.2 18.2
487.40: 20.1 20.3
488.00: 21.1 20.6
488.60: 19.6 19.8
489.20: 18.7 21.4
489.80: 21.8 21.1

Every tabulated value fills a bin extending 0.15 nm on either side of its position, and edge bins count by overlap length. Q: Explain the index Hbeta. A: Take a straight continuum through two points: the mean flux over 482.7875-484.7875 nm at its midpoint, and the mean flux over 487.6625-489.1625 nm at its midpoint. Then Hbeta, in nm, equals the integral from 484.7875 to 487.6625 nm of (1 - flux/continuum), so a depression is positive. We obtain 0.26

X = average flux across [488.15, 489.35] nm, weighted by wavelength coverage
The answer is 19.7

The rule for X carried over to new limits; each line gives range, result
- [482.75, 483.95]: 21.2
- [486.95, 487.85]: 19.5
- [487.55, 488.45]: 20.7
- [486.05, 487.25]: 17.6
